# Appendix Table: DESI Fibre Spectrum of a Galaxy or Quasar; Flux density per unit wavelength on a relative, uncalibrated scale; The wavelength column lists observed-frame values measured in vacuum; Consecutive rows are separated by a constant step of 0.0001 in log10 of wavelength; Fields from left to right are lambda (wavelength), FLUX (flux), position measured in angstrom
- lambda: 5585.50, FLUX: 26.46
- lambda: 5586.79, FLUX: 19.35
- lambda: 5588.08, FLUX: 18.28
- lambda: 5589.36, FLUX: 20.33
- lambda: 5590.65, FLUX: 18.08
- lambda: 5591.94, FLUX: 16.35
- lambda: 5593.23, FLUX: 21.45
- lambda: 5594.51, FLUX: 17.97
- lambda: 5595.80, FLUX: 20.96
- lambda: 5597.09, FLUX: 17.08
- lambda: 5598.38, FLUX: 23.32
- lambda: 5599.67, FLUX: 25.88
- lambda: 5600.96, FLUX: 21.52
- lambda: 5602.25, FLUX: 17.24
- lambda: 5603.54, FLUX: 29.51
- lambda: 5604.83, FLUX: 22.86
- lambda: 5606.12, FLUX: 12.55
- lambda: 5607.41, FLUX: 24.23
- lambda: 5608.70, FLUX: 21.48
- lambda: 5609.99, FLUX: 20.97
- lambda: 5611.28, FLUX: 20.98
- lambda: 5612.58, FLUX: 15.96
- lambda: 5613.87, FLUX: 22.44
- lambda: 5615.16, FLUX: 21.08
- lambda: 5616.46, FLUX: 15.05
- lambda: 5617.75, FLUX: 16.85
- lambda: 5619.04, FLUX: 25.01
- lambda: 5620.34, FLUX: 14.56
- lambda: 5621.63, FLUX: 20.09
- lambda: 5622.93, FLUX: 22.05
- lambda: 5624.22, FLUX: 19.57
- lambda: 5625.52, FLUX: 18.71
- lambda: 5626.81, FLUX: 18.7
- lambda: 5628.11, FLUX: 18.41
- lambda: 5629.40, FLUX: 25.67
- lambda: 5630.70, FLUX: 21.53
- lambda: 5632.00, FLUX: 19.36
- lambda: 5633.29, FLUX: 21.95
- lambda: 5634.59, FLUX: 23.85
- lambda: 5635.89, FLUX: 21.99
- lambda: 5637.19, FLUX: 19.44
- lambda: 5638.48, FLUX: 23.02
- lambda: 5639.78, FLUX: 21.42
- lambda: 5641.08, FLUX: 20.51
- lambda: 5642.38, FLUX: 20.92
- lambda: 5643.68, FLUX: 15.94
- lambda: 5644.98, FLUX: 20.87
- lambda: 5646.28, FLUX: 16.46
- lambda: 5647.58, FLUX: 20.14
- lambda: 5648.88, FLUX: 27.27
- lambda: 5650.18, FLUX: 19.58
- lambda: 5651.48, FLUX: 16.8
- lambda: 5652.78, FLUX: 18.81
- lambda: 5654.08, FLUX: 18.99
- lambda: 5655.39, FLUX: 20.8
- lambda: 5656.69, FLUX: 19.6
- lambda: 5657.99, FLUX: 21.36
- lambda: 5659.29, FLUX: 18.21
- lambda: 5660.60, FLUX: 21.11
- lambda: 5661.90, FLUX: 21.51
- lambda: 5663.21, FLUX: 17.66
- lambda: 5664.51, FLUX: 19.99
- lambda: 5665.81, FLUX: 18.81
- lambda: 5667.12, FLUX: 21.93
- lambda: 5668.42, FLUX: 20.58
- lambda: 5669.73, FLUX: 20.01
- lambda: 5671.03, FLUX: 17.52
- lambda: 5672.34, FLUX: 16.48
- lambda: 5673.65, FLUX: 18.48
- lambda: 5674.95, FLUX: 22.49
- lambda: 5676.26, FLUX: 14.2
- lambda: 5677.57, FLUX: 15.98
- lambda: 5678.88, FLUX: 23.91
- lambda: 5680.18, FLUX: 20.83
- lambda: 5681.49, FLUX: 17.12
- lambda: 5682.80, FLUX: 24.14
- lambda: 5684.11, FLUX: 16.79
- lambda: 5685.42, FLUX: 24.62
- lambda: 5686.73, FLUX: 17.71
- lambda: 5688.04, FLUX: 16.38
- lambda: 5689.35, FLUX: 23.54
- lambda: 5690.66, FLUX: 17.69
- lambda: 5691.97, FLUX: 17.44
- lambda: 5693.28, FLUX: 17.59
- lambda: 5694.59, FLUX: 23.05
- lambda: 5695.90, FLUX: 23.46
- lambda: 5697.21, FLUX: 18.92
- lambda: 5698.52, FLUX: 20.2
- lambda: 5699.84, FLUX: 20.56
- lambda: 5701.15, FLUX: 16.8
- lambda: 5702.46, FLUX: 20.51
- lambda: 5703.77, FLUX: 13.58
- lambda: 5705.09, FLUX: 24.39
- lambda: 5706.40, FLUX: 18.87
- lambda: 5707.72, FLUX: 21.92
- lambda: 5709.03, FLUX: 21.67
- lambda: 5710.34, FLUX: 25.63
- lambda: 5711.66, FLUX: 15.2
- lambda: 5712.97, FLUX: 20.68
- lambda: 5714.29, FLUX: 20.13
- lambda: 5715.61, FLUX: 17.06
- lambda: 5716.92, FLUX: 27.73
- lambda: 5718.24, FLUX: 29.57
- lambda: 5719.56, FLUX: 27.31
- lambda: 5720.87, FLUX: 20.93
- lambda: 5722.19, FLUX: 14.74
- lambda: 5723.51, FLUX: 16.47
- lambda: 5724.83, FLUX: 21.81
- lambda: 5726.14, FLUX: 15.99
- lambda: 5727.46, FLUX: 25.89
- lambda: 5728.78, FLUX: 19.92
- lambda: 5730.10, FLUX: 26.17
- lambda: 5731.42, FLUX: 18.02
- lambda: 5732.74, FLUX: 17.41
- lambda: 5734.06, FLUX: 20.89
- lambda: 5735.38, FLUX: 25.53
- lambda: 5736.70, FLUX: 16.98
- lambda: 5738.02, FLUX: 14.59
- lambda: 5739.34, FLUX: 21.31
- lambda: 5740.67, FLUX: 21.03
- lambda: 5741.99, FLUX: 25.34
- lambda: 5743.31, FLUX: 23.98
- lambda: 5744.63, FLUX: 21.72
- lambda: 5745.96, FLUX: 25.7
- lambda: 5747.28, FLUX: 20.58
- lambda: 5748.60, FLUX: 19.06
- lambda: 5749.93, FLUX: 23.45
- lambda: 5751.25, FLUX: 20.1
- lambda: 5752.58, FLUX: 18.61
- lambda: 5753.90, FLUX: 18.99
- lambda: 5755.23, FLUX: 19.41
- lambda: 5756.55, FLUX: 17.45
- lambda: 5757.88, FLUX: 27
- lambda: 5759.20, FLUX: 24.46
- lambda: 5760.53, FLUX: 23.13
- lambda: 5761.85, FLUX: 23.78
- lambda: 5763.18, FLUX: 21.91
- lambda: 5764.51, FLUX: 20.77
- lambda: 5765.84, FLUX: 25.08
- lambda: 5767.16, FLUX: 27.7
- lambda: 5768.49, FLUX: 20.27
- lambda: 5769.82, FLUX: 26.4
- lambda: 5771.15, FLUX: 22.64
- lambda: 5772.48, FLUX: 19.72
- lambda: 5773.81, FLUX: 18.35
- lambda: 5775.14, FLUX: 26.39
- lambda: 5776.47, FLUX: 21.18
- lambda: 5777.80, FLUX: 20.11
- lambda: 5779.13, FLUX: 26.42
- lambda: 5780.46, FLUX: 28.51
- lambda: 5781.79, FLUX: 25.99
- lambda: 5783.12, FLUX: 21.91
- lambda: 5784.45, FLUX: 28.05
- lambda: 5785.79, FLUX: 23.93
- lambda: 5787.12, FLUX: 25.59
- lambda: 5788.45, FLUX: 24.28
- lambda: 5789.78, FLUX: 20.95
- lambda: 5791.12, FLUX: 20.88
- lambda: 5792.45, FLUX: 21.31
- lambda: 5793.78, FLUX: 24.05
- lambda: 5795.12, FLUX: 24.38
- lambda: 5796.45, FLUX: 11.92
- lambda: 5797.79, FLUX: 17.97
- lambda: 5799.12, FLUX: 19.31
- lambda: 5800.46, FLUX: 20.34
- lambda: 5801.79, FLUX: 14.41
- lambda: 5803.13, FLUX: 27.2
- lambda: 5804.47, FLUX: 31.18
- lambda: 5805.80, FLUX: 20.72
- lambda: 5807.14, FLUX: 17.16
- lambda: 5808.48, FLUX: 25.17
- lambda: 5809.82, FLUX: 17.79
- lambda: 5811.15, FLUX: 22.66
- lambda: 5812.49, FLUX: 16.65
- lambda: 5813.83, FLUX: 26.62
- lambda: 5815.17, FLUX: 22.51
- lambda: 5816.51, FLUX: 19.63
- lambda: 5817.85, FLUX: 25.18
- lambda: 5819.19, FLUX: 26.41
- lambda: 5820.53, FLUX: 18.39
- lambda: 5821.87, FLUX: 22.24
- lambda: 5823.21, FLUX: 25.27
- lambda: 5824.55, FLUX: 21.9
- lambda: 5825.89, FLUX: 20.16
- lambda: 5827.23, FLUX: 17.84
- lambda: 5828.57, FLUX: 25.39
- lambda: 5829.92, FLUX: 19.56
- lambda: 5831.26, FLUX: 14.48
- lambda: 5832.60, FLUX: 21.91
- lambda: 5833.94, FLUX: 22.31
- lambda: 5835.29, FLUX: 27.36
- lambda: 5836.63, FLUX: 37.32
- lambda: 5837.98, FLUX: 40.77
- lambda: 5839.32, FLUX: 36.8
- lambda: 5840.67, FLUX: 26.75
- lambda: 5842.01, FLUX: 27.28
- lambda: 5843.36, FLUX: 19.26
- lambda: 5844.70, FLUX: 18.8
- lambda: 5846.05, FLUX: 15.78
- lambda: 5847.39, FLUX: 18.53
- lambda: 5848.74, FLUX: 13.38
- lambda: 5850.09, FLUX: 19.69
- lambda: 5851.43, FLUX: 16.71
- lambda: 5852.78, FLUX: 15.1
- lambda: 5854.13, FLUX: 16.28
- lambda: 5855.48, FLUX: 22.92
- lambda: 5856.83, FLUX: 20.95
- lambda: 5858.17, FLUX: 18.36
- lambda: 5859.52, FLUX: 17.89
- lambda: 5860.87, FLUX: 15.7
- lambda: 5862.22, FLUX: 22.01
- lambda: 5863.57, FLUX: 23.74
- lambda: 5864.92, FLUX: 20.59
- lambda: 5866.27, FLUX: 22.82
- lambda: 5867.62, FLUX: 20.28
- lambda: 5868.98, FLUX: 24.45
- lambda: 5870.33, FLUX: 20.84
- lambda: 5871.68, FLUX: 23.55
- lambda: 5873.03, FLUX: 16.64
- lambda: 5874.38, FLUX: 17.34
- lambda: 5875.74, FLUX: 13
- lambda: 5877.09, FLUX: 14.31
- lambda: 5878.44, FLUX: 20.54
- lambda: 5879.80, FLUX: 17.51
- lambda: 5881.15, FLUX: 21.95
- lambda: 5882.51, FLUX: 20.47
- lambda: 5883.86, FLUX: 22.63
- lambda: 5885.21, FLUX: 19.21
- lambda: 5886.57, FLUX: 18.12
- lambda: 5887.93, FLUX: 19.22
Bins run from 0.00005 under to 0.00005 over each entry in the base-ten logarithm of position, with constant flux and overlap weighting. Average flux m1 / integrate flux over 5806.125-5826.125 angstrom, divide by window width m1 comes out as 21.9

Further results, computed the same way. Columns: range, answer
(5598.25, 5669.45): 20.4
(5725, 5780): 21.8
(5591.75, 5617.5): 20.5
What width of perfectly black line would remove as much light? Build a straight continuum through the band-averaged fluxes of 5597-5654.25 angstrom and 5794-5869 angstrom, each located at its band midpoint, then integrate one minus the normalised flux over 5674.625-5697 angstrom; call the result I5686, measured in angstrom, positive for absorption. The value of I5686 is 1.2 angstrom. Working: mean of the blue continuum 20.5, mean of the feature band 19.8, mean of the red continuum 21.7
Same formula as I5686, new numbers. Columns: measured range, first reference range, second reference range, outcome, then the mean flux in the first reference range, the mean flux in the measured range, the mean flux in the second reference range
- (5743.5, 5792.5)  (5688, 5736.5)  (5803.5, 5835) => -3.4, 20.7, 22.8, 21.9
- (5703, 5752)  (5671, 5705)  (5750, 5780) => -0.6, 19.3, 21.1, 22.3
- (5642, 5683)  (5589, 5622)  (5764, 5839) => 2.7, 20.1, 19.6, 23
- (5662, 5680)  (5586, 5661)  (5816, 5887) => 1.1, 20.3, 19.2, 21.3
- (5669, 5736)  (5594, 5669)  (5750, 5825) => 3.1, 20.4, 20.3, 22.3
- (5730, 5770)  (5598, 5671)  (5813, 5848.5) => 1.1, 20.4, 21.7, 23.6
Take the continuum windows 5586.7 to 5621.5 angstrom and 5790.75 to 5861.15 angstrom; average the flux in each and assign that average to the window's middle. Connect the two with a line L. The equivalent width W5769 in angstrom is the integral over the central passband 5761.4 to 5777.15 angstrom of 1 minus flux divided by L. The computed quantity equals -1.14 angstrom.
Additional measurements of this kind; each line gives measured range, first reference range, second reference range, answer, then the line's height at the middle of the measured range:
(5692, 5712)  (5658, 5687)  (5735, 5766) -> 0.2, 20.4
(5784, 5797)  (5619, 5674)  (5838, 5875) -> -1.2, 20.6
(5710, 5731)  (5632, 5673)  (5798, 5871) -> -0.7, 20.8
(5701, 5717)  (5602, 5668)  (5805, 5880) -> 0.4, 20.7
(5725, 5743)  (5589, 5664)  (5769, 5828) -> 0.6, 21.5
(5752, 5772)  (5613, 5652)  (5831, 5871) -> -1.1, 21.3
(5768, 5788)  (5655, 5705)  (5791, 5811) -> -2.9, 20.7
